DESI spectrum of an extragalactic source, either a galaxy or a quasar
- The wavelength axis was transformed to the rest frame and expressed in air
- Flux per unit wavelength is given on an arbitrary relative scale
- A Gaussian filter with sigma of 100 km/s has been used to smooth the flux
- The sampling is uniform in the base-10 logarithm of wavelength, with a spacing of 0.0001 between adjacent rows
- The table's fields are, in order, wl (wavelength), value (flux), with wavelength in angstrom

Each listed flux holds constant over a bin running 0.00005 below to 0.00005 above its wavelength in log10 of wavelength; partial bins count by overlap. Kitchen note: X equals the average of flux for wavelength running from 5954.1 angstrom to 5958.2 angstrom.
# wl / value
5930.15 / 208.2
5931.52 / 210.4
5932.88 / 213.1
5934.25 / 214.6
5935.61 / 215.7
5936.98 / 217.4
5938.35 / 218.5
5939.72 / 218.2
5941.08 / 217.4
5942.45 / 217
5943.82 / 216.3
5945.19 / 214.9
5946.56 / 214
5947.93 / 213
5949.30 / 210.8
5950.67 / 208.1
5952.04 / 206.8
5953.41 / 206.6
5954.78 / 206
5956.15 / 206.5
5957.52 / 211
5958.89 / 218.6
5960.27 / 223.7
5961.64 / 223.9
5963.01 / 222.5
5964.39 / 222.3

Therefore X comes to 208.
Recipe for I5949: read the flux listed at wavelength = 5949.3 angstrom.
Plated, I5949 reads 210.8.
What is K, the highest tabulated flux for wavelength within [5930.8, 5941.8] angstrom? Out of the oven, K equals 218.5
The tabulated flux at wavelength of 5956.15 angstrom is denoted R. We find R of 206.5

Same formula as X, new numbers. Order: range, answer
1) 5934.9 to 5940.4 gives 218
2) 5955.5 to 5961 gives 215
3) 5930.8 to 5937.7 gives 214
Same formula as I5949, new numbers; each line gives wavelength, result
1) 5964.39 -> 222.3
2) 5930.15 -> 208.2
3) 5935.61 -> 215.7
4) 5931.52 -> 210.4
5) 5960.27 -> 223.7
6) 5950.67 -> 208.1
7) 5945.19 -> 214.9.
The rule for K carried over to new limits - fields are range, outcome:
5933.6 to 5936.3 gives 215.7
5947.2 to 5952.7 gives 213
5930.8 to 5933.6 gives 213.1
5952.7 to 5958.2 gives 211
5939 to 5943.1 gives 218.2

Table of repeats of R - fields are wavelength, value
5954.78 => 206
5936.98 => 217.4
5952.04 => 206.8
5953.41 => 206.6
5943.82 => 216.3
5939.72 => 218.2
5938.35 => 218.5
